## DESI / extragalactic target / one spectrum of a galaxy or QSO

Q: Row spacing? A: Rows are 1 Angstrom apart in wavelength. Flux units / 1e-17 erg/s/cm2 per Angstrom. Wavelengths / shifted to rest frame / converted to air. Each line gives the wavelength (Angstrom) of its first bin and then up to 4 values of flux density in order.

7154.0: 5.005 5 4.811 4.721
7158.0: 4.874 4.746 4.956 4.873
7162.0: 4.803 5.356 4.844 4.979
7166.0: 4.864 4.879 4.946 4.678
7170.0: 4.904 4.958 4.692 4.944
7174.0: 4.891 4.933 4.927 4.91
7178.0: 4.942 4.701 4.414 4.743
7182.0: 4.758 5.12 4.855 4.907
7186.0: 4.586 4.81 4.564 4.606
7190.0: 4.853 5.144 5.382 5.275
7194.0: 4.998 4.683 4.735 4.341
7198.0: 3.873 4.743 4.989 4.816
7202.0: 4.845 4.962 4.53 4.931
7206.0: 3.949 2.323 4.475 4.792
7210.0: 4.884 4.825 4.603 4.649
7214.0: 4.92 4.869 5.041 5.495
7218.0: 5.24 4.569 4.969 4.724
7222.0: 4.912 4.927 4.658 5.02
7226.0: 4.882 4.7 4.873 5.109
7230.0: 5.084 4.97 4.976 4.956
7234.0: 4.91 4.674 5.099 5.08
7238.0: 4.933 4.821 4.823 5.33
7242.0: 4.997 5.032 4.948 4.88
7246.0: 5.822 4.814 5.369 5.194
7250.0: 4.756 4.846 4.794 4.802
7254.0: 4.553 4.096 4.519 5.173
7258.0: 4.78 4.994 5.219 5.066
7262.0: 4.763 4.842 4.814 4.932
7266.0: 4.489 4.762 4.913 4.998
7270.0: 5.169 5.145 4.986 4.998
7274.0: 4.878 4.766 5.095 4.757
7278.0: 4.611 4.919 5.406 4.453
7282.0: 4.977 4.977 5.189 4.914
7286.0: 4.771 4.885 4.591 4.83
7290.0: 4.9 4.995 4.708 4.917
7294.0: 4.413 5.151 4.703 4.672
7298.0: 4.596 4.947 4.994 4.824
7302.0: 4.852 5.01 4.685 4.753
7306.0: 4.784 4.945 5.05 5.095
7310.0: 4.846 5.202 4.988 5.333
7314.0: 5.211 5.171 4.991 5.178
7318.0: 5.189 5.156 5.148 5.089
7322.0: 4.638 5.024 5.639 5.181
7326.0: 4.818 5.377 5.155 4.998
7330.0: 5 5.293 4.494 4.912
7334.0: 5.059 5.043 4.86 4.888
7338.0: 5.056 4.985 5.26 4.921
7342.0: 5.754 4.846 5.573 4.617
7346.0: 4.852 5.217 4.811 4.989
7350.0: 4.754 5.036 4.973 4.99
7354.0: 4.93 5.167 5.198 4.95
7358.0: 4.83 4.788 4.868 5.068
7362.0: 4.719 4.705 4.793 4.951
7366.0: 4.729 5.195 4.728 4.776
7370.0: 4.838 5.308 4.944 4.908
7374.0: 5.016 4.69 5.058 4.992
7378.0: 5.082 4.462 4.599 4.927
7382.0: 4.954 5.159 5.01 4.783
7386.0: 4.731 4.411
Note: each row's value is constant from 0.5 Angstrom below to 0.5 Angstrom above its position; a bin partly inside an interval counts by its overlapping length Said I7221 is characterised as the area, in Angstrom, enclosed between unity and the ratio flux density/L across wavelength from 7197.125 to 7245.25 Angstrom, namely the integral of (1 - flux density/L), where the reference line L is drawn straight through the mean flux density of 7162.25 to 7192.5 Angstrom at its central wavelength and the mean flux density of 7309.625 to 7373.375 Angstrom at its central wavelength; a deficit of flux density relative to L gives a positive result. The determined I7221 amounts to 1.1 Angstrom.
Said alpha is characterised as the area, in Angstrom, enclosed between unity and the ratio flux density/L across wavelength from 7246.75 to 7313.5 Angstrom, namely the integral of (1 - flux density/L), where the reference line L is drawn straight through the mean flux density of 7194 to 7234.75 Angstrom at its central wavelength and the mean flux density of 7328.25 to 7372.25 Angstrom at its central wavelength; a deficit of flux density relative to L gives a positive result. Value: -0.4 Angstrom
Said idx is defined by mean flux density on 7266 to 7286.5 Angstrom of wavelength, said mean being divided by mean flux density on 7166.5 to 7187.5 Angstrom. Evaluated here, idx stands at 1.0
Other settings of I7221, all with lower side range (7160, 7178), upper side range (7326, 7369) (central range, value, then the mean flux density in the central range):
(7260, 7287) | 0.2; 4.91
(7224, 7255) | -0.1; 4.95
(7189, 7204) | 0.3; 4.81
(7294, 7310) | 0.3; 4.86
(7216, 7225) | 0.0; 4.95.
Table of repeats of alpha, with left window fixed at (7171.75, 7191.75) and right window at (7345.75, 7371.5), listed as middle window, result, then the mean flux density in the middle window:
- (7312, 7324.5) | -0.6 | 5.14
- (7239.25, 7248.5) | -0.5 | 5.1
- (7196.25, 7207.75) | 1.0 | 4.4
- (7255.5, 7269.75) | 0.0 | 4.88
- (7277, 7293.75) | 0.1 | 4.87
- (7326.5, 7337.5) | -0.2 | 5.01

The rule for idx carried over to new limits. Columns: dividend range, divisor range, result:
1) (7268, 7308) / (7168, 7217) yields 1.03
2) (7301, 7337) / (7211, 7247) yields 1.02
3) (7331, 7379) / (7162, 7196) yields 1.02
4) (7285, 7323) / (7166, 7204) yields 1.02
